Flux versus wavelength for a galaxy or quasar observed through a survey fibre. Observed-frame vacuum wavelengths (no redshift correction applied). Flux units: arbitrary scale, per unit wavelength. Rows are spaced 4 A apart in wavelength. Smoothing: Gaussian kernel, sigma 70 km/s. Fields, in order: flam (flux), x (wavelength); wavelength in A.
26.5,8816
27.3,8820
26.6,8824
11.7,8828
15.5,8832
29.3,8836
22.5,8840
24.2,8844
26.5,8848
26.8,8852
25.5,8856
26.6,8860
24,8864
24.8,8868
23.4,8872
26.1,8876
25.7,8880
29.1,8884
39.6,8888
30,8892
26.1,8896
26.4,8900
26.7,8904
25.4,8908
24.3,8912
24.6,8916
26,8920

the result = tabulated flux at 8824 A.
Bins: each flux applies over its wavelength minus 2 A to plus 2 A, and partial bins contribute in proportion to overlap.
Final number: 26.6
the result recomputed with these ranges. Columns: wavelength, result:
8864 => 24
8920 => 26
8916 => 24.6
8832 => 15.5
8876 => 26.1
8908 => 25.4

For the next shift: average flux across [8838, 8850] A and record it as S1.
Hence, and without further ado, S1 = 24.4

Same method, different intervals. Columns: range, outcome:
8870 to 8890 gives 28.8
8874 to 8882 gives 25.9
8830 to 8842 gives 22.4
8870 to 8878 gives 24.8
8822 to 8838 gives 20.8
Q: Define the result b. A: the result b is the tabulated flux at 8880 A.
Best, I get 25.7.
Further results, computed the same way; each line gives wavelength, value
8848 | 26.5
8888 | 39.6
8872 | 23.4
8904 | 26.7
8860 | 26.6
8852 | 26.8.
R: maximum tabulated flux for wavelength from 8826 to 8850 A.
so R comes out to 29.3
